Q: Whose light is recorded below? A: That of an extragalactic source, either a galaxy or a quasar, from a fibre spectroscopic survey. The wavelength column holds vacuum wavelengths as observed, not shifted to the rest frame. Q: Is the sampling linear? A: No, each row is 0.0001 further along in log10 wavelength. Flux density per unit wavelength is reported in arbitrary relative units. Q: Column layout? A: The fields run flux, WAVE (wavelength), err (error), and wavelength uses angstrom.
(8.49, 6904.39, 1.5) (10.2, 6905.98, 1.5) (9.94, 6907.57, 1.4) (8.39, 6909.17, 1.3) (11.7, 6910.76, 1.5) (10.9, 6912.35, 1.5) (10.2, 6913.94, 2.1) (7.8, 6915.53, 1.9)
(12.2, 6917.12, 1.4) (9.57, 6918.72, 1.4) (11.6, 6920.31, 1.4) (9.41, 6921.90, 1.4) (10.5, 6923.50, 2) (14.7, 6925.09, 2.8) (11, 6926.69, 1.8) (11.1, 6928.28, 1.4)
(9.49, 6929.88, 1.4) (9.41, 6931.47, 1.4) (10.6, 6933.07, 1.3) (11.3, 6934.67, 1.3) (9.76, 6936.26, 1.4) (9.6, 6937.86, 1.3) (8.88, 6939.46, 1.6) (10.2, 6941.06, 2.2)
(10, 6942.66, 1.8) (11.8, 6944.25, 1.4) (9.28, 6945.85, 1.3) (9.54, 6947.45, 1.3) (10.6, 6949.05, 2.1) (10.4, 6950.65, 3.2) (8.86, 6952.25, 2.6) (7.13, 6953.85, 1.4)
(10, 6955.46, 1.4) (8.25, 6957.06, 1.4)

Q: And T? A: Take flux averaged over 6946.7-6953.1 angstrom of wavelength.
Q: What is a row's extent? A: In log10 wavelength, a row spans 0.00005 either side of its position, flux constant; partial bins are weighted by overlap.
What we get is 9.83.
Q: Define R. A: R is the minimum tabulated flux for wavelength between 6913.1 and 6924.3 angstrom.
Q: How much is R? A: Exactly 7.8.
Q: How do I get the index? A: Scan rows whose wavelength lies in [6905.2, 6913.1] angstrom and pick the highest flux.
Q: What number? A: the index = 11.7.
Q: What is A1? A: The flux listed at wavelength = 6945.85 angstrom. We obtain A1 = 9.28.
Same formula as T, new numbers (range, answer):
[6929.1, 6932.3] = 9.47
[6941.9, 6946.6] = 10.4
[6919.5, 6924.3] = 10.5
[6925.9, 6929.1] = 11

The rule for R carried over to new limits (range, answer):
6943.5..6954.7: 7.13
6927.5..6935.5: 9.41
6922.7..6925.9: 10.5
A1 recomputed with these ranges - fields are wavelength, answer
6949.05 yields 10.6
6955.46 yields 10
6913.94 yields 10.2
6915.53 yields 7.8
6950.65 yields 10.4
